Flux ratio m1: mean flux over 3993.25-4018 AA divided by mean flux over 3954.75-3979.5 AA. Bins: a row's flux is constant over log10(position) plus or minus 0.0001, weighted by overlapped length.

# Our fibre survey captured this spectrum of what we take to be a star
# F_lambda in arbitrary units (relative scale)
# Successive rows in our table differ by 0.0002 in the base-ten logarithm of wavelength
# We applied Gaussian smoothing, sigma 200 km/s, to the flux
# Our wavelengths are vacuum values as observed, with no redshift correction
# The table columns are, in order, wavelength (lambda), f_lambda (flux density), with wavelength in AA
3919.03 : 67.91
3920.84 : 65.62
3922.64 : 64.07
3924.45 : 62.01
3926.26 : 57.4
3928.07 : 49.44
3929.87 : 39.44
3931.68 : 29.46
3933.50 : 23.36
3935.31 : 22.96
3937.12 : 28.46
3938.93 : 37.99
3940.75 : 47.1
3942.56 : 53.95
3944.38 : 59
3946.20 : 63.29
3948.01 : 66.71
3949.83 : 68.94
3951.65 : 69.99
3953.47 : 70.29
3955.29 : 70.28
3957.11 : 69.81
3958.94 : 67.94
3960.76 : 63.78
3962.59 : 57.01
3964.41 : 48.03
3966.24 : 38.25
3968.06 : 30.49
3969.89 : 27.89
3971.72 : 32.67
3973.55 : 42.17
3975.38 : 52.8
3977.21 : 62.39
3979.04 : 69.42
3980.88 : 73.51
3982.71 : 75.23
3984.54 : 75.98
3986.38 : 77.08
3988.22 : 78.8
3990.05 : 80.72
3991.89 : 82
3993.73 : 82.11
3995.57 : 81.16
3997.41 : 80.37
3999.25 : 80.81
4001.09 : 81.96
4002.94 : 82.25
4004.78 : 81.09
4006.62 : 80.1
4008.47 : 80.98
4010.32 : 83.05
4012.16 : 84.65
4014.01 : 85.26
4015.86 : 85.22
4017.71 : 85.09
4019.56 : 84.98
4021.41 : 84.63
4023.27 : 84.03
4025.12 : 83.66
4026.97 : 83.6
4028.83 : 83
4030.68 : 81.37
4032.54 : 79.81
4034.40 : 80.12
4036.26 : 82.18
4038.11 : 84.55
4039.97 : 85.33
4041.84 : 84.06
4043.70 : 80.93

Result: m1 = 1.6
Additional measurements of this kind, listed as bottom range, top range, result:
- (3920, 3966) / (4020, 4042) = 1.54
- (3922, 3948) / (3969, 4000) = 1.47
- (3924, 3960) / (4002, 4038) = 1.57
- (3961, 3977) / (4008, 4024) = 1.96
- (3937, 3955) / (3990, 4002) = 1.40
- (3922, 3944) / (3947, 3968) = 1.43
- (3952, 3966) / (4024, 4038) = 1.31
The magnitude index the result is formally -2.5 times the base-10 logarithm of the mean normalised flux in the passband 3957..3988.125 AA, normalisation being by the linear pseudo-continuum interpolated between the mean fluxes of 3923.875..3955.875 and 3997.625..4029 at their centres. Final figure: 0.15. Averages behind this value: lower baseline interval 50.8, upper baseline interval 83.1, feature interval 57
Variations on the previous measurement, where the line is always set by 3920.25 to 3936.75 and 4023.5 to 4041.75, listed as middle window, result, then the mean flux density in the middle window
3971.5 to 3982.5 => 0.083 mag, 58.2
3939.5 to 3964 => -0.178 mag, 63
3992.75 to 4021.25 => -0.129 mag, 82.7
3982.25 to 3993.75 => -0.182 mag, 78.7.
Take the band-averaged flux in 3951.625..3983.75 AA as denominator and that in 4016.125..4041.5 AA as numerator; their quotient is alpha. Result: 1.47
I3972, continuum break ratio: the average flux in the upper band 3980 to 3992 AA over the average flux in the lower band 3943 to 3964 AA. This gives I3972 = 1.2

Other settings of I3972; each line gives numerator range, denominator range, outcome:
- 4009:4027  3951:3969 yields 1.45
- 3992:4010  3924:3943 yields 2.02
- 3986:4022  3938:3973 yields 1.50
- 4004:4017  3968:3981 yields 1.71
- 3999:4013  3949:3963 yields 1.21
